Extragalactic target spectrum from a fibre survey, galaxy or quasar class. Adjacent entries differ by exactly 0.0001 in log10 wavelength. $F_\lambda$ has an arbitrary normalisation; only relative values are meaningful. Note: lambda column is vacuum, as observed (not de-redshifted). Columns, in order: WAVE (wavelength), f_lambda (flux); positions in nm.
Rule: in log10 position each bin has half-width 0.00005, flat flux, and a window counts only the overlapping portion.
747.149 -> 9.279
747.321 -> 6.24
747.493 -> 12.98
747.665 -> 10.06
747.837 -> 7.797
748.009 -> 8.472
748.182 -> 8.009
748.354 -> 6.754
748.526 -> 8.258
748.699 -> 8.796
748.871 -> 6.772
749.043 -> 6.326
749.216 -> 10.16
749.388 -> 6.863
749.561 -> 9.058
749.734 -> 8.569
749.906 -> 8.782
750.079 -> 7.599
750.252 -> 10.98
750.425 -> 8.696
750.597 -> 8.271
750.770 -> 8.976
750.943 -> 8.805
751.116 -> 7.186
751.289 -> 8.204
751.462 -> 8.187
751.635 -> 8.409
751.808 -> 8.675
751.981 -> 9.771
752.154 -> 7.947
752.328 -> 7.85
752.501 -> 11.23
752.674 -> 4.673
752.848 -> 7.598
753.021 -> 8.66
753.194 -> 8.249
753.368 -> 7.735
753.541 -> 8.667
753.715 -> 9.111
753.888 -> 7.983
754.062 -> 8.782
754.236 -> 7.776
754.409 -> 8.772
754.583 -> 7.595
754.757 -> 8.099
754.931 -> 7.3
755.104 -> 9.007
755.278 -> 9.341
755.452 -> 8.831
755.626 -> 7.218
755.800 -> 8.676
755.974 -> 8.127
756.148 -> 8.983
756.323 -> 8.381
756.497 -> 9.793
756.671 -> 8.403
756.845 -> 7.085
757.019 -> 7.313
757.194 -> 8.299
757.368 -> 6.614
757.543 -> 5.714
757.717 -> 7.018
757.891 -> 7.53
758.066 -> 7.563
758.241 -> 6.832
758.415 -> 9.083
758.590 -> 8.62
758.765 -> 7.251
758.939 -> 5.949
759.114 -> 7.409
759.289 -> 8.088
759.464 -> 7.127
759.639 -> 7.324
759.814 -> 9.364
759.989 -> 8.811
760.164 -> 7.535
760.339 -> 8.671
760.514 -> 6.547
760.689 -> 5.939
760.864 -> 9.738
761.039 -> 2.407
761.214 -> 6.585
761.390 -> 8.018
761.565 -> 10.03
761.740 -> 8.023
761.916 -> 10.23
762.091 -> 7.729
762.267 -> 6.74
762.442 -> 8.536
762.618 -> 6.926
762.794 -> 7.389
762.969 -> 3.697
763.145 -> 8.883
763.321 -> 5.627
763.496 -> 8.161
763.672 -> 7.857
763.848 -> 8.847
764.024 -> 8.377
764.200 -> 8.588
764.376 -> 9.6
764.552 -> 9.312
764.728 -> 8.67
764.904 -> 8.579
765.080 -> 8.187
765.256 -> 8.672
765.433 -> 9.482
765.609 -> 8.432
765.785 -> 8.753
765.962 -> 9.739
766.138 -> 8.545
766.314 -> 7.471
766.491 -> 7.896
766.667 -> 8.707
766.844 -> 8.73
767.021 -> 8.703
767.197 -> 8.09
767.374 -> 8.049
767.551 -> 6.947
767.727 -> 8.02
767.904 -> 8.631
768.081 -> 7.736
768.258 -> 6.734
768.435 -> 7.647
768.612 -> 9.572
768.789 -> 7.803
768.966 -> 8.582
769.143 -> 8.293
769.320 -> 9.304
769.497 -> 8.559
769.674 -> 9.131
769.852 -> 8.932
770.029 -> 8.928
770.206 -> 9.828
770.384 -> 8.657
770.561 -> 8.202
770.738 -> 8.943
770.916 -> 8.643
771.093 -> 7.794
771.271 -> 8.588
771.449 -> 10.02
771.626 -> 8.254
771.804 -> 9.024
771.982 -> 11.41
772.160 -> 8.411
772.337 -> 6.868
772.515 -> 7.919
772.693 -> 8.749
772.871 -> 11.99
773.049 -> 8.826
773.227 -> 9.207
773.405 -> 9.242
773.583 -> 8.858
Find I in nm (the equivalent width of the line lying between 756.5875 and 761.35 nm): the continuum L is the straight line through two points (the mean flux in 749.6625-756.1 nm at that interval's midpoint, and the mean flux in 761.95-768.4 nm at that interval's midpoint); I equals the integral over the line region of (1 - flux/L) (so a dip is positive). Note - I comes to 0.51 nm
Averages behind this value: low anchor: 8.39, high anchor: 8.1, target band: 7.37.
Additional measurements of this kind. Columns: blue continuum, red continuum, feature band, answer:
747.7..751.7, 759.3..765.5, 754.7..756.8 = -0.10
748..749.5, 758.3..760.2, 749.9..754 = -0.31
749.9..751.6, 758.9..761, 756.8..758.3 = 0.14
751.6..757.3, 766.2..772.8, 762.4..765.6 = 0.13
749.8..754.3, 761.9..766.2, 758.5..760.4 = 0.10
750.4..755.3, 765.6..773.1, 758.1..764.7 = 0.57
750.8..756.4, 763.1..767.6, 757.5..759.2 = 0.21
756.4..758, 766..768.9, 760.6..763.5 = 0.19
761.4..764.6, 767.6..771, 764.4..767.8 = -0.10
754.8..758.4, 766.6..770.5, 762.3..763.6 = 0.19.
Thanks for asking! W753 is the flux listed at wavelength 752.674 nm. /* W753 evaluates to 4.673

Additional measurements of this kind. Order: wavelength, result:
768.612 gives 9.572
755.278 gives 9.341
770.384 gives 8.657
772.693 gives 8.749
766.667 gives 8.707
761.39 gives 8.018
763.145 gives 8.883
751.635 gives 8.409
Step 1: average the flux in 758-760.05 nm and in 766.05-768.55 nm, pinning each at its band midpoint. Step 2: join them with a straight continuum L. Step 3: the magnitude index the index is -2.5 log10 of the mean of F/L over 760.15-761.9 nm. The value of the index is 0.05 mag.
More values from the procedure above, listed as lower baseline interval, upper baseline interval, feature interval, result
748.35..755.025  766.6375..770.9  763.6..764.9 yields -0.044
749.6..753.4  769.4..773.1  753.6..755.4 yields 0.015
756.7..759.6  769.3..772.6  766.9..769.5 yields 0.042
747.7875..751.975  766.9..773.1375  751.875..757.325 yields 0.013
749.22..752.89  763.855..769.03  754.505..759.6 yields 0.081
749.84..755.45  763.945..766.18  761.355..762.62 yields 0.045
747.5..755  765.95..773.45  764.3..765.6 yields -0.043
